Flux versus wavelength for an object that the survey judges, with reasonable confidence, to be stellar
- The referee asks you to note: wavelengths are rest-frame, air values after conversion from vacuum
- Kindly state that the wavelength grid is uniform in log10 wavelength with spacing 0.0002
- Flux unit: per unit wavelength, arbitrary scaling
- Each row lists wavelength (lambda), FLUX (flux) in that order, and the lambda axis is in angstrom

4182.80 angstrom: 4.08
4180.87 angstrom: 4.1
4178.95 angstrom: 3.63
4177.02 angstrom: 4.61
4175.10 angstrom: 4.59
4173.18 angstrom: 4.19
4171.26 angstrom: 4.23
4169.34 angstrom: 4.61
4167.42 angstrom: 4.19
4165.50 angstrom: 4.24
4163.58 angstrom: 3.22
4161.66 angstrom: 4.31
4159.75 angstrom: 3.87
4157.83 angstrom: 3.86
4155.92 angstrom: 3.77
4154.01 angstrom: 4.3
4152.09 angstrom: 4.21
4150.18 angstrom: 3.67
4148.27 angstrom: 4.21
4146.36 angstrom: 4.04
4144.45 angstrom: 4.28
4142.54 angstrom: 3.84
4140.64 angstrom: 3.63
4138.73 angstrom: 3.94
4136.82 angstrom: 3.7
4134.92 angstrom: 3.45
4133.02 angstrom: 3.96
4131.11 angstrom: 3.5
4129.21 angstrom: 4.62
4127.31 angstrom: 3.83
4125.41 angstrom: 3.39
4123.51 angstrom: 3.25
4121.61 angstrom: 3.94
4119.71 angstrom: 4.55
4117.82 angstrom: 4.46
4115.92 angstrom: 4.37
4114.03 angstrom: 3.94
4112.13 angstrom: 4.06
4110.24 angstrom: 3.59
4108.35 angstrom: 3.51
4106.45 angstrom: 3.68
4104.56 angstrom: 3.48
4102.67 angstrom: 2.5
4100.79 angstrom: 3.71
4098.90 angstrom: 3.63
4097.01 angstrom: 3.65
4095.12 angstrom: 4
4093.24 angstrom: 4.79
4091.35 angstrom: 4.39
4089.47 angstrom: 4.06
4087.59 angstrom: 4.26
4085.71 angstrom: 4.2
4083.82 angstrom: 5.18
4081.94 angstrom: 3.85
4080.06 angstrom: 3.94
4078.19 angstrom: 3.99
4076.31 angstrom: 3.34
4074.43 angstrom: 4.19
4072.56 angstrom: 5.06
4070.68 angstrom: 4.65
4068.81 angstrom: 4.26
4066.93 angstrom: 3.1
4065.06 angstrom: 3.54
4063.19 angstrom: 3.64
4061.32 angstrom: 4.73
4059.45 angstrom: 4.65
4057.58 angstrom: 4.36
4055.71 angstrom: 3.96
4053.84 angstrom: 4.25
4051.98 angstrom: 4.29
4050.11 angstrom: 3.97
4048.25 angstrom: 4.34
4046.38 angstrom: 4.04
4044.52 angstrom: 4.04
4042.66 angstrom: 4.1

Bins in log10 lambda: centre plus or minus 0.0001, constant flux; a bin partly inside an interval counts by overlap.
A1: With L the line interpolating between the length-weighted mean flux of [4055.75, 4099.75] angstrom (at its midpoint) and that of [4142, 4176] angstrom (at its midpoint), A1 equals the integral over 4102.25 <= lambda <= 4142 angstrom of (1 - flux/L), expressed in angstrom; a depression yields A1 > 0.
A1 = 3.10 angstrom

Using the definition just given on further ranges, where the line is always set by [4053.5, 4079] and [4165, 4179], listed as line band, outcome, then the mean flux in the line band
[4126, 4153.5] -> 2.2 angstrom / 3.92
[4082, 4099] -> -0.3 angstrom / 4.25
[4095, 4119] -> 2.7 angstrom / 3.74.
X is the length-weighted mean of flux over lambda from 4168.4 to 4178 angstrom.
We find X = 4.45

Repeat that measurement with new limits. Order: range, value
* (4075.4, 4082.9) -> 3.79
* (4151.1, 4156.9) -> 4.09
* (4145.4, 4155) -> 4.08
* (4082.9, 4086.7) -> 4.67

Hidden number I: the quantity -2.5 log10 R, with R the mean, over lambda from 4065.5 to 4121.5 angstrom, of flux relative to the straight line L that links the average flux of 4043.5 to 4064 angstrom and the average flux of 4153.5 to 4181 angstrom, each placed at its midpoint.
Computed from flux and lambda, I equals 0.04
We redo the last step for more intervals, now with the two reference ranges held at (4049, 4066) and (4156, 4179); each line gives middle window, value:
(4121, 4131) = 0.101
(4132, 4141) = 0.111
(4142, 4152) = 0.029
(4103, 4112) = 0.173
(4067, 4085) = -0.016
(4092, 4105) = 0.123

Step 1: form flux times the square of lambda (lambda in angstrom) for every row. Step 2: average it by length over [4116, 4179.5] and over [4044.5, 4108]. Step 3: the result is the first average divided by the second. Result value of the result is 1.0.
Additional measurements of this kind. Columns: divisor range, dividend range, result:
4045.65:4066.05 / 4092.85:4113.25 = 0.90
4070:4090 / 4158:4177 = 1.03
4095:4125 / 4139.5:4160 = 1.08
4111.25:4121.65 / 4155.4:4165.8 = 0.93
